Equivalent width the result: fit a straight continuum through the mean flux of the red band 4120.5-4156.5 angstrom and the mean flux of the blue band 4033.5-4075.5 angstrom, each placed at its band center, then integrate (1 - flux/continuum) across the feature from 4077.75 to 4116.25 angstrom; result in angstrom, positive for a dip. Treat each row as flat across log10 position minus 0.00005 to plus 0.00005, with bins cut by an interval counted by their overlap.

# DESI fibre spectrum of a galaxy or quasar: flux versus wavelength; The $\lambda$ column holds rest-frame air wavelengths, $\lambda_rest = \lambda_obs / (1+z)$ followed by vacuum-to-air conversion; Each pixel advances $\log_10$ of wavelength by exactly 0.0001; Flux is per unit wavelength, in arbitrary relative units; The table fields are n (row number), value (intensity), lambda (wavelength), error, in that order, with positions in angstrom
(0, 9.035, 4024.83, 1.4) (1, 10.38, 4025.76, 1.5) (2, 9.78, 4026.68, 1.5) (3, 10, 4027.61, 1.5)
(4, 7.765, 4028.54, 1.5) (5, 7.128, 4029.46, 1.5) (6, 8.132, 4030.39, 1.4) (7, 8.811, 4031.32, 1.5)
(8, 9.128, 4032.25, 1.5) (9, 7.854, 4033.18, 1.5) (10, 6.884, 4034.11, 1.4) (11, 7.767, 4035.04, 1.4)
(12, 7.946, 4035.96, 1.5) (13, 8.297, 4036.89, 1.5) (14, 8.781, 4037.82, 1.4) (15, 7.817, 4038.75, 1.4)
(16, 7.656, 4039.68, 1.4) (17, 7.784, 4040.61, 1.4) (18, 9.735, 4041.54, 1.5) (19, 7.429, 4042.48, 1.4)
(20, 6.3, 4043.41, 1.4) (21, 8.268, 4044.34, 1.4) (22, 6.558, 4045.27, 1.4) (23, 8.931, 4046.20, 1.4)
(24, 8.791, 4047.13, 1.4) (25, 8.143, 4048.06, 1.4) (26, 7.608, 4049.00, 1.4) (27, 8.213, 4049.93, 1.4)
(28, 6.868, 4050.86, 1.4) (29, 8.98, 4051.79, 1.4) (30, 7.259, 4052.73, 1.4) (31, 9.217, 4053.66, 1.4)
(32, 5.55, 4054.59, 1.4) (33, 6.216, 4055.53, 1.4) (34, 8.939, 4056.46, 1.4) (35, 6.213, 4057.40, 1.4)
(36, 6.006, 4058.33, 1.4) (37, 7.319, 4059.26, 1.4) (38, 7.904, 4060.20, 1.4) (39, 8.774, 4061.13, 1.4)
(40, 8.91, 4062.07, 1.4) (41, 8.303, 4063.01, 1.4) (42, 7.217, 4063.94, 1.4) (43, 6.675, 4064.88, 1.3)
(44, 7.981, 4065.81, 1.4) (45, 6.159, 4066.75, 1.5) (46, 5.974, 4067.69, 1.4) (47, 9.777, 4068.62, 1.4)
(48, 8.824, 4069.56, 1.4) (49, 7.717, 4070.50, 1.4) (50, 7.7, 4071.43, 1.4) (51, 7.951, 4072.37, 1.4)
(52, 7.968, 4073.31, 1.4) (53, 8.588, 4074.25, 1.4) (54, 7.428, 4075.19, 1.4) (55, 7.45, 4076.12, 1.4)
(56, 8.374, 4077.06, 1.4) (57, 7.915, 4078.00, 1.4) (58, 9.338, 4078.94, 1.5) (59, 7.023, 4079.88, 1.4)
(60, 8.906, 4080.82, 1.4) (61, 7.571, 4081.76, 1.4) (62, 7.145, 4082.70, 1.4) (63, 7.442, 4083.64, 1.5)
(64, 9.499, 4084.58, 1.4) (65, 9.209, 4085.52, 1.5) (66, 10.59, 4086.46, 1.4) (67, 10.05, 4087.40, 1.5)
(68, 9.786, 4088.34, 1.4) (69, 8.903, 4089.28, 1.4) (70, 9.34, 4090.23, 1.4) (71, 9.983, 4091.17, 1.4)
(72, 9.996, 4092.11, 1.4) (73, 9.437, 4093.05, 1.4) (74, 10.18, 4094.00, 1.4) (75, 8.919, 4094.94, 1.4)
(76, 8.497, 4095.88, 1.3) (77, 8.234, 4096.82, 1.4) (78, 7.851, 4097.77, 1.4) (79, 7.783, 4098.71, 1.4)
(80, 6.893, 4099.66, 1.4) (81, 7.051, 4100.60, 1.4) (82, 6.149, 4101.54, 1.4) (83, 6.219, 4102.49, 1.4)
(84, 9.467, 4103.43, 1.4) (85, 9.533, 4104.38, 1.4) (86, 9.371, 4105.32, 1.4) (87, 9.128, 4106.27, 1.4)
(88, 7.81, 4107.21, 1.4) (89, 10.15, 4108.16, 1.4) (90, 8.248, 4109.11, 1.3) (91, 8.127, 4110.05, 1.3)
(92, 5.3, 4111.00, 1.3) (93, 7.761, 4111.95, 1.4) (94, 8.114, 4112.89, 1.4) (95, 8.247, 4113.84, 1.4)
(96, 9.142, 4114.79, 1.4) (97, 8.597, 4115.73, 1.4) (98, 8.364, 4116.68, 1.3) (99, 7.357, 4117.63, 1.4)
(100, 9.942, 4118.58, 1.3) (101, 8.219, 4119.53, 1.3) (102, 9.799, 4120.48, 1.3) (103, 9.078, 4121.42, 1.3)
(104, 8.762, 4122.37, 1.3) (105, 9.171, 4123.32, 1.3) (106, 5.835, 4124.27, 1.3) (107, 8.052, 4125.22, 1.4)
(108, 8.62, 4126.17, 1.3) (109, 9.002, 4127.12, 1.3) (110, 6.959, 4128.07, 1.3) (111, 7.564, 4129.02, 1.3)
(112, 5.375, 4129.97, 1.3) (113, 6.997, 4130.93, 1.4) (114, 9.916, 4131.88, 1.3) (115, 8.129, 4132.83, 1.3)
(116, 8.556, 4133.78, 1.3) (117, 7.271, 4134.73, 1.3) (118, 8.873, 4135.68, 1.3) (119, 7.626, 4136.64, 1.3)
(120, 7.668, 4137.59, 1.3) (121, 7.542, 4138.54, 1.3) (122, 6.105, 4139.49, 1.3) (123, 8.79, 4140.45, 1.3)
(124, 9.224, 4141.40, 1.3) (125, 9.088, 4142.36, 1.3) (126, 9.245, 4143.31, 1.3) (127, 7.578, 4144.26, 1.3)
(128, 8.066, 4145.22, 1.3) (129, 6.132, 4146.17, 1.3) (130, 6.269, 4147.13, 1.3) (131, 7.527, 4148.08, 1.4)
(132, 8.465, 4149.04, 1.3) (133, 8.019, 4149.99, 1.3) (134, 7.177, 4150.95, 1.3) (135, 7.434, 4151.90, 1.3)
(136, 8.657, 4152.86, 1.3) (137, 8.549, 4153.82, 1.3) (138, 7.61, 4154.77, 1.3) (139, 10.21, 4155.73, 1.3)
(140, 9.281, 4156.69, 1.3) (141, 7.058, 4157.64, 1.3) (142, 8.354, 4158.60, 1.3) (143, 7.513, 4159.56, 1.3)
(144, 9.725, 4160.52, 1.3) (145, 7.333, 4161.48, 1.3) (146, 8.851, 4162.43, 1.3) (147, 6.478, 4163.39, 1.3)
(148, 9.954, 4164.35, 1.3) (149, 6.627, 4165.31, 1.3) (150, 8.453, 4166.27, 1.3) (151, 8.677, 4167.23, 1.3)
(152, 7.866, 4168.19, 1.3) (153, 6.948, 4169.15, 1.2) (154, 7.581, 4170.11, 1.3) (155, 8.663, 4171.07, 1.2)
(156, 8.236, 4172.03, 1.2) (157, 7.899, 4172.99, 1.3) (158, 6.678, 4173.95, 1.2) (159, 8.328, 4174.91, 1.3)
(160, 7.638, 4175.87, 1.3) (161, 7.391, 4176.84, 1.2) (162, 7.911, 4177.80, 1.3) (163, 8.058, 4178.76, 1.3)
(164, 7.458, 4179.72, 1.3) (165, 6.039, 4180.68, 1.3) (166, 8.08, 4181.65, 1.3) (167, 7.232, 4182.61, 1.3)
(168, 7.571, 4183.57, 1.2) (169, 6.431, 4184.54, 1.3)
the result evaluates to -3.0 angstrom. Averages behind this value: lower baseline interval 7.76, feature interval 8.51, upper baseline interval 8.01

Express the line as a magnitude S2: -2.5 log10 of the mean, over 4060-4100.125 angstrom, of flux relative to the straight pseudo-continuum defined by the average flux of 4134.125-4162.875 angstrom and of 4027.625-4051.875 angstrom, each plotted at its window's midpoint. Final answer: -0.05 mag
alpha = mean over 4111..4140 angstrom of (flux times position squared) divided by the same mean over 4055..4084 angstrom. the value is 1.1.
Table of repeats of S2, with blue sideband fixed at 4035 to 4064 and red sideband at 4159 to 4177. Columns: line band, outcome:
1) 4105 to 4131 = -0.041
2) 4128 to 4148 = 0.020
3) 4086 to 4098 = -0.193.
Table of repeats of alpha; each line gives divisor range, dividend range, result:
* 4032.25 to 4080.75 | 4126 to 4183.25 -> 1.06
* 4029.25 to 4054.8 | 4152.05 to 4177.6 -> 1.08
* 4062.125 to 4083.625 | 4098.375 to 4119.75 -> 1.06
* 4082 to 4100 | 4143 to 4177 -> 0.92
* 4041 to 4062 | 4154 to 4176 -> 1.11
